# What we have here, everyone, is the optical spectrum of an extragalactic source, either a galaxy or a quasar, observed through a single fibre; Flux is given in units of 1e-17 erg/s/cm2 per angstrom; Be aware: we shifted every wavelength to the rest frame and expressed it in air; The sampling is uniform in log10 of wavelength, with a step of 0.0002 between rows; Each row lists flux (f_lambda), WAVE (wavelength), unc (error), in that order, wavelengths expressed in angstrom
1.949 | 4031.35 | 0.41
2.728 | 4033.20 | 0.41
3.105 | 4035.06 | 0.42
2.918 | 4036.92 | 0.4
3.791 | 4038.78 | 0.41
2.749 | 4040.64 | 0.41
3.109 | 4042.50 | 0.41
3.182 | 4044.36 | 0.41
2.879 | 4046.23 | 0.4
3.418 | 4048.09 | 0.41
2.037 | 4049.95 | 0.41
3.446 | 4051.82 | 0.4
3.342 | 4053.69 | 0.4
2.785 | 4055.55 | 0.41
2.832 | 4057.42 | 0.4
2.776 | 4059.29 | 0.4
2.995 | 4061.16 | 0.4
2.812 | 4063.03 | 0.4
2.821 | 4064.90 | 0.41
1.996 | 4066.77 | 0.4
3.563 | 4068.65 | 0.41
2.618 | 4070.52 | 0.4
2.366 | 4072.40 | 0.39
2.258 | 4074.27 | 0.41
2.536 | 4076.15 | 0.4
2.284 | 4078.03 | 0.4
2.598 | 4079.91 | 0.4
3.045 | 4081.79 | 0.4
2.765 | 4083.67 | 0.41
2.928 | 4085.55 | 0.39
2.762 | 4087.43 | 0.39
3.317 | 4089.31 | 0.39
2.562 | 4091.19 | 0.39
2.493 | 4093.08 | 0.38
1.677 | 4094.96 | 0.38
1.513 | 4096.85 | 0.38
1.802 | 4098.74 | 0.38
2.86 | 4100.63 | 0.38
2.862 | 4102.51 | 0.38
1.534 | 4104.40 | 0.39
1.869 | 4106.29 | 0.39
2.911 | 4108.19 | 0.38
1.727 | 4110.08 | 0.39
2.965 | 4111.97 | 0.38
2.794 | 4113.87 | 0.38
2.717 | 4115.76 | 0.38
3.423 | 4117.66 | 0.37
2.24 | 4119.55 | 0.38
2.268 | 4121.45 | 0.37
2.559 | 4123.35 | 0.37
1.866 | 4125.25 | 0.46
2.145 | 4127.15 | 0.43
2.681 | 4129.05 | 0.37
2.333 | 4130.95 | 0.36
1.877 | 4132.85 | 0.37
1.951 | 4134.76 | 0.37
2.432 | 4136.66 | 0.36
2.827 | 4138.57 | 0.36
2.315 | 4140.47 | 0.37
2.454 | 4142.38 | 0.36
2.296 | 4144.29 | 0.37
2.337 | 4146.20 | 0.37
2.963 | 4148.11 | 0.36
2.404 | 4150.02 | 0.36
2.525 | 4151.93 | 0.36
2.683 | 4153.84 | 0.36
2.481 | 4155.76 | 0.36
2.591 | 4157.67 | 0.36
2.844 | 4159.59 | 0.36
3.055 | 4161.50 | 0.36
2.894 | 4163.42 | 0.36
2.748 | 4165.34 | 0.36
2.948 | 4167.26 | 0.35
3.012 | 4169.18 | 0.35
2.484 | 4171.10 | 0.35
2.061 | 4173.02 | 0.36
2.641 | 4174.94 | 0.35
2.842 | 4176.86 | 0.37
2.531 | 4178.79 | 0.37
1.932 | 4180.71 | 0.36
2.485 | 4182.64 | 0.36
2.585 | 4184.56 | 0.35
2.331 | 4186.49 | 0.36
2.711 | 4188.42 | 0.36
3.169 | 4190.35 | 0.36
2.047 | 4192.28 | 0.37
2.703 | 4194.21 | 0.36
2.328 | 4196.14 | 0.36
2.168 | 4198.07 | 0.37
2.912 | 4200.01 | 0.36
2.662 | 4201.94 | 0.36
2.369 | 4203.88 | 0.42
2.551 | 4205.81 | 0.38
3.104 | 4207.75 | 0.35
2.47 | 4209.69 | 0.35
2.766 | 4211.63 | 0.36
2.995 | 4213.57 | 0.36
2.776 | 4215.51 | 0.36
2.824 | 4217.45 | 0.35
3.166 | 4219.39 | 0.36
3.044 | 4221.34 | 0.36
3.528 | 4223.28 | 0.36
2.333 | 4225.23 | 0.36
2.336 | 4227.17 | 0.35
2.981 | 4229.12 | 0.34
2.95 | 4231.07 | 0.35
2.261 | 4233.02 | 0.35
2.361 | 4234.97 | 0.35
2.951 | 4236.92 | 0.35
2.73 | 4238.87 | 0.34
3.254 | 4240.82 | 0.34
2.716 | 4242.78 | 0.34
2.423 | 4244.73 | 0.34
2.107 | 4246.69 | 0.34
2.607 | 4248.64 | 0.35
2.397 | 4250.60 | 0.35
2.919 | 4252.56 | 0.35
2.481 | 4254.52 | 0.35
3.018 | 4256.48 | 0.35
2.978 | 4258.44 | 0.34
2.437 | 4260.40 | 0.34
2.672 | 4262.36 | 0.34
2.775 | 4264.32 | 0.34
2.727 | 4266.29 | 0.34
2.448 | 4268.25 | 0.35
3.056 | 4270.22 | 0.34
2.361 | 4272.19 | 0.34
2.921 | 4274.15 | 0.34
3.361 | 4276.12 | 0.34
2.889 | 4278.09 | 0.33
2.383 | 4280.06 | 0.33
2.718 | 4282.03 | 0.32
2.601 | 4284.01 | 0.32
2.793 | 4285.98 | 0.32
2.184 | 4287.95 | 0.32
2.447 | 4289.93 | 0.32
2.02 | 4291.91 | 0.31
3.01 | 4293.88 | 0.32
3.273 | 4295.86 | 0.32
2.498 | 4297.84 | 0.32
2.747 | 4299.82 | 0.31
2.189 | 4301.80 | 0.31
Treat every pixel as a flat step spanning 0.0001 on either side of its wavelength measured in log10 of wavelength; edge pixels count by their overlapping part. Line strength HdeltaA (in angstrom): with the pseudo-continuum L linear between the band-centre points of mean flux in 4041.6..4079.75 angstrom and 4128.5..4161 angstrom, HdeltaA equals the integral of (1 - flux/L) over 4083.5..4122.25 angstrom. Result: 2.4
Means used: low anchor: 2.8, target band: 2.47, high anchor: 2.48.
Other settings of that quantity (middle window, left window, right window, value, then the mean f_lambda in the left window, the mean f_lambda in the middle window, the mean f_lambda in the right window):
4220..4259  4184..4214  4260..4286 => -0.7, 2.61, 2.72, 2.73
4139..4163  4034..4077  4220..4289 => 1.8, 2.88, 2.59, 2.71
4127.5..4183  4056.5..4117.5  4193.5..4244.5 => 2.4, 2.56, 2.54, 2.74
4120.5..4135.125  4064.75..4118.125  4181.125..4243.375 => 2.0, 2.52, 2.22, 2.7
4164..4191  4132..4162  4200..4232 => 0.3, 2.5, 2.6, 2.81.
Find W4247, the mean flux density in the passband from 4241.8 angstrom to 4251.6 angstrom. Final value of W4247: 2.45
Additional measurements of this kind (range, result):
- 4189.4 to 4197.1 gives 2.56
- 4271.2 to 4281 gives 2.79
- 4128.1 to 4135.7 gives 2.21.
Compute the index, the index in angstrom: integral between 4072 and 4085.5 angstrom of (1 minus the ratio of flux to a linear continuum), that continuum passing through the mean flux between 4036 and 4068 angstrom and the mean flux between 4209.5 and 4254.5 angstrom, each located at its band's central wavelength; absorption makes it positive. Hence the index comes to 1.51 angstrom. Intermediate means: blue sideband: 2.94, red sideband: 2.73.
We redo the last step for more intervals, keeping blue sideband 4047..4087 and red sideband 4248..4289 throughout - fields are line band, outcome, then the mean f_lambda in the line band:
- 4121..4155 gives 4.46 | 2.39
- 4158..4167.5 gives -0.47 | 2.87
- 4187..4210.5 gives 1.13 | 2.6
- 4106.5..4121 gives 0.68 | 2.63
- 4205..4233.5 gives -1.02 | 2.82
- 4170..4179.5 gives 0.75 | 2.52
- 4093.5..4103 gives 2.18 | 2.13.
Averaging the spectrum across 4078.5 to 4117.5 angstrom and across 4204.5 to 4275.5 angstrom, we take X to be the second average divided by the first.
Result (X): 1.1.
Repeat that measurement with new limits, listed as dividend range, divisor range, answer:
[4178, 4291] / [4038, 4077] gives 0.93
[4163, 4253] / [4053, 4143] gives 1.06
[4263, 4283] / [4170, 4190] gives 1.11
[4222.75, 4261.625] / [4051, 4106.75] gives 1.03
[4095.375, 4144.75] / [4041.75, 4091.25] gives 0.83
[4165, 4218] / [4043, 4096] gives 0.95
